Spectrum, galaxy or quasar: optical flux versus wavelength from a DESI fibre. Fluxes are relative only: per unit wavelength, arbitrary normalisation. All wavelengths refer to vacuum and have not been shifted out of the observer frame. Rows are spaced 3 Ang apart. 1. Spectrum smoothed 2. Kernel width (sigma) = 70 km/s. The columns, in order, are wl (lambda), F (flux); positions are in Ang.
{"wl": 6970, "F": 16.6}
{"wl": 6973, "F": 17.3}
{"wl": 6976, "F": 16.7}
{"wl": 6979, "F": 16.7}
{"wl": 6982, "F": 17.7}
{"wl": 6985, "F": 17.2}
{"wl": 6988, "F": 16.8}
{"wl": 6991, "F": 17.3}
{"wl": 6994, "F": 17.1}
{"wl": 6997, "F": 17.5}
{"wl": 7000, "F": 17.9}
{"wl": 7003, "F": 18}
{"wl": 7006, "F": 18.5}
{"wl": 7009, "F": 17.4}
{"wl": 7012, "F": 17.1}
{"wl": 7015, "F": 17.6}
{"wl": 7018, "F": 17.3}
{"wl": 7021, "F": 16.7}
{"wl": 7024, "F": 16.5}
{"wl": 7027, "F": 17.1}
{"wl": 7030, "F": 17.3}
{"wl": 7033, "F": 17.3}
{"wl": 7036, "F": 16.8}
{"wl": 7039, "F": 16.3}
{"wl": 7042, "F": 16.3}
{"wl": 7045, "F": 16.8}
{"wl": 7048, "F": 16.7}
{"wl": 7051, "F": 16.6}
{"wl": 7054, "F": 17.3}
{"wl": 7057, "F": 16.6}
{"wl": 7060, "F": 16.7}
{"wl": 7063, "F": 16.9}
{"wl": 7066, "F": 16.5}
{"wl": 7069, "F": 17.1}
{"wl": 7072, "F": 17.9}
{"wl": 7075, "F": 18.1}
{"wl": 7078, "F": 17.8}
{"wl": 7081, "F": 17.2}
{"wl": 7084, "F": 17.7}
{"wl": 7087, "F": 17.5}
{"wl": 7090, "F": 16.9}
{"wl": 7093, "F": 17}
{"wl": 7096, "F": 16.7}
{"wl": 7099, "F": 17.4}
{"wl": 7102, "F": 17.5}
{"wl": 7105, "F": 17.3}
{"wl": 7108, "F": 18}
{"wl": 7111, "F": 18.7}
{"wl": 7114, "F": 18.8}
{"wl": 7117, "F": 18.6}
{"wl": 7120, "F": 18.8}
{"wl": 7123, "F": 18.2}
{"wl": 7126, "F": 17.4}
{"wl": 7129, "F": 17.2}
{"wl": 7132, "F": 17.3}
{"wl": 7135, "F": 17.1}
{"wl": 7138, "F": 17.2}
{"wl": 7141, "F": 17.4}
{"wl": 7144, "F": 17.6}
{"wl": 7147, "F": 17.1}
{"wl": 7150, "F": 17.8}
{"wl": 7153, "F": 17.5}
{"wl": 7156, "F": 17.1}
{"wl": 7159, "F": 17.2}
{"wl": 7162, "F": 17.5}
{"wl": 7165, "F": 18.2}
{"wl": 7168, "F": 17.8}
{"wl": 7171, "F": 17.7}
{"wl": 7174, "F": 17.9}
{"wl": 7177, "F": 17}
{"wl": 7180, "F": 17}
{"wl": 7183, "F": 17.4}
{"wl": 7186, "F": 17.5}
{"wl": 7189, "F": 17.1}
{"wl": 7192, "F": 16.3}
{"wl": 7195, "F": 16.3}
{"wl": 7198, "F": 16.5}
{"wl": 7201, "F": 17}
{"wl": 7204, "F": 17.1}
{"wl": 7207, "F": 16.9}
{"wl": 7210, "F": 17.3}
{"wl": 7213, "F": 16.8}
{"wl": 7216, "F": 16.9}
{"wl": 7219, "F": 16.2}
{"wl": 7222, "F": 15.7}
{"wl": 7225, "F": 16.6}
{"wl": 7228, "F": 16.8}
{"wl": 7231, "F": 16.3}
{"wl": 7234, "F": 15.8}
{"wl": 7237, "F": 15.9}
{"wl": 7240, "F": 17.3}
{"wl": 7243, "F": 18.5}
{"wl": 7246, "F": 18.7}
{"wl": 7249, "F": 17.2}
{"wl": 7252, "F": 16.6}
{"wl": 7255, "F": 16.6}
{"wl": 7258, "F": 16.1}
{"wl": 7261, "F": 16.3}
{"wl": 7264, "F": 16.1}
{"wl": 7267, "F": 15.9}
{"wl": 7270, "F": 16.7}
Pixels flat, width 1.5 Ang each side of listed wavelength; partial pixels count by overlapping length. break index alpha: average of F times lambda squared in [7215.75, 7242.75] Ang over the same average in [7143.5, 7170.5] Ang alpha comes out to 0.96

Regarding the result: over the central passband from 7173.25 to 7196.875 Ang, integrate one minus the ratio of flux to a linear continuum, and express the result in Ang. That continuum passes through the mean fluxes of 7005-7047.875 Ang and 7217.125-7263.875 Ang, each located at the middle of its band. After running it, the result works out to -0.3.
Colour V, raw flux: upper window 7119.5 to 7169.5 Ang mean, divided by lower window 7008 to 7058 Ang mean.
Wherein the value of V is 1.04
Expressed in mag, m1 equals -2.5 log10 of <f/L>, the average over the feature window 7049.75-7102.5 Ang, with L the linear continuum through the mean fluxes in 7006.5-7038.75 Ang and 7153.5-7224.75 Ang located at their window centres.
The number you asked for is -0.01 mag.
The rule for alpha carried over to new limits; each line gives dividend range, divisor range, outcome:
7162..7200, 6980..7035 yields 1.04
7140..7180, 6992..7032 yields 1.05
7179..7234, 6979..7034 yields 1.02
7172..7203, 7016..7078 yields 1.04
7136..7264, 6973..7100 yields 1.04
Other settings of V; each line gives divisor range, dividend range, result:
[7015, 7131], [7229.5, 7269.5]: 0.97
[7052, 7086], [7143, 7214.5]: 1.00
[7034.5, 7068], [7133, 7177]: 1.05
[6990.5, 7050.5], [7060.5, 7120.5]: 1.02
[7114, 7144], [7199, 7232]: 0.94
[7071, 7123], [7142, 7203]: 0.97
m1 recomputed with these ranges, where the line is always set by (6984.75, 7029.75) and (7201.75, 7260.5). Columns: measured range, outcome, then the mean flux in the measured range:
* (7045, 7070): 0.027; 16.8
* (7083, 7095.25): -0.005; 17.2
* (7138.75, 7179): -0.034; 17.5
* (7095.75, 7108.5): -0.018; 17.4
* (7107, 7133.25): -0.065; 18.1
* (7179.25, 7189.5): -0.024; 17.3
